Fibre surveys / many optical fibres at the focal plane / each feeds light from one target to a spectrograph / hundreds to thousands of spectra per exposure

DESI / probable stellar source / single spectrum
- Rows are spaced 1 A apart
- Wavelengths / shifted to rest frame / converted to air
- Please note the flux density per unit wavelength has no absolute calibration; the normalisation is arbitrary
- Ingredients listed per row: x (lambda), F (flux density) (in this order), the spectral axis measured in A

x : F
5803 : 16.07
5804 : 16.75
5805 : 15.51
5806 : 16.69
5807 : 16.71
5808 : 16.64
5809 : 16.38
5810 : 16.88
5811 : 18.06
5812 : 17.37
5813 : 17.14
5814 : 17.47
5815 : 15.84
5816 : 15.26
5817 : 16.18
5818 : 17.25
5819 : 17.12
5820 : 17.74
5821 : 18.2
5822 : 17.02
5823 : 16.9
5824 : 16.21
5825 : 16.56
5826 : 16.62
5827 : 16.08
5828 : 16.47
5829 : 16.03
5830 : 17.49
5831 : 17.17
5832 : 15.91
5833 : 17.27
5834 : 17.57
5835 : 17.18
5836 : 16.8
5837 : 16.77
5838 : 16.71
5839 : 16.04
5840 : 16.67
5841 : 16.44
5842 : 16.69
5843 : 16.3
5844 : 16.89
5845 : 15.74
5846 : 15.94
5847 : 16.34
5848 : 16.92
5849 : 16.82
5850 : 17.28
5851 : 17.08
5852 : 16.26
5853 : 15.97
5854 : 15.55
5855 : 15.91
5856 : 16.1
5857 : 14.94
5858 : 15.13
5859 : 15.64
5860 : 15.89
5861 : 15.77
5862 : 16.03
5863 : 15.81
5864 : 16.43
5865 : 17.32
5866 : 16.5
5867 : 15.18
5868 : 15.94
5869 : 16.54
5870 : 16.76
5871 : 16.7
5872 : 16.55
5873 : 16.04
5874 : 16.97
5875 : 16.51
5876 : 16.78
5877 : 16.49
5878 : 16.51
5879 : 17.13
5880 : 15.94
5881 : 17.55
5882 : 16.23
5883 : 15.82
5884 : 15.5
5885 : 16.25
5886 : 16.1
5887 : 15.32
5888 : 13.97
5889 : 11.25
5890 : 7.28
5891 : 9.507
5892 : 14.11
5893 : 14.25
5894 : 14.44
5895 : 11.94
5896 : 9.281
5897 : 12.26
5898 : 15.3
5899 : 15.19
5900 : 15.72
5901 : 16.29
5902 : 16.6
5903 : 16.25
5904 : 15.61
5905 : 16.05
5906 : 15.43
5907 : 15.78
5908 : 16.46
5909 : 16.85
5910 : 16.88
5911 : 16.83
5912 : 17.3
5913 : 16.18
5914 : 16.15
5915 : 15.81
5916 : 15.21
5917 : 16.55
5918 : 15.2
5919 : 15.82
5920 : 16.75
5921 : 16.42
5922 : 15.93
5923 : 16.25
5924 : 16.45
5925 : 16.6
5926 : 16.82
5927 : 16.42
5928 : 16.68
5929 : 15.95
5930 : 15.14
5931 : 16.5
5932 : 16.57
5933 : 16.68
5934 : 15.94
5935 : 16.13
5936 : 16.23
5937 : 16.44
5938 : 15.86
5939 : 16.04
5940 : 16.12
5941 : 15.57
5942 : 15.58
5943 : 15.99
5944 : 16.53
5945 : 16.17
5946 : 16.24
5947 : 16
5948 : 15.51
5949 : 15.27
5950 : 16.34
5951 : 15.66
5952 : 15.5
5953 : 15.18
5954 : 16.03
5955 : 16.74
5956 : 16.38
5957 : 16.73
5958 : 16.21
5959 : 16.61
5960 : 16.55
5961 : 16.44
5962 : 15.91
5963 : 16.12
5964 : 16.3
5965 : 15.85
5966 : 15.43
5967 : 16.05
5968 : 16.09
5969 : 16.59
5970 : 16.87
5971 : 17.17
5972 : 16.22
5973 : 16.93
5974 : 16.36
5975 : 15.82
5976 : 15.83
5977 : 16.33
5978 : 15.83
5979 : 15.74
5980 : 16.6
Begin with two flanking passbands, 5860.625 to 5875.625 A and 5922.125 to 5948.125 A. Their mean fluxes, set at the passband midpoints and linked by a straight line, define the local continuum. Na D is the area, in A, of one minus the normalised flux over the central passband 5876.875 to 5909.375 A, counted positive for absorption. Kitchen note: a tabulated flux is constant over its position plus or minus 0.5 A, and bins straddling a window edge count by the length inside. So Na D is 3.0 A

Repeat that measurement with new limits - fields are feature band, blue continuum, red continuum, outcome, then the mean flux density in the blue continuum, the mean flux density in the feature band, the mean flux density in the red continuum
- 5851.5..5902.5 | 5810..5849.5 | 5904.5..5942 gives 3.70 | 16.7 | 15.3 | 16.2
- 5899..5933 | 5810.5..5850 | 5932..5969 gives 0.12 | 16.8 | 16.2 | 16.1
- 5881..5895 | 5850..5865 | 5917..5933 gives 1.91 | 16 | 13.9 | 16.3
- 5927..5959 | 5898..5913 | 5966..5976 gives 0.44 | 16.2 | 16.1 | 16.4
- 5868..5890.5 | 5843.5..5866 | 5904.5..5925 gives 0.76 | 16.2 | 15.7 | 16.2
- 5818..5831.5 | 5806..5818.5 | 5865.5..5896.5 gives -0.38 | 16.8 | 16.9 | 15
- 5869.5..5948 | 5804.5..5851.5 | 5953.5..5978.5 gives 3.92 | 16.7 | 15.7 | 16.3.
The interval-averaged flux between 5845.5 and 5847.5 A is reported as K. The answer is 16.1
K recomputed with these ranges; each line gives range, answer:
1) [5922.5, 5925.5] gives 16.4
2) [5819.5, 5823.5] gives 17.5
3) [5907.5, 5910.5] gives 16.7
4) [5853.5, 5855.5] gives 15.7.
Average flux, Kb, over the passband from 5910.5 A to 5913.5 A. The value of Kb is 16.8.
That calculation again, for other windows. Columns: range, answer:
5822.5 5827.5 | 16.5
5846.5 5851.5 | 16.9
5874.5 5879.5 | 16.7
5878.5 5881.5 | 16.9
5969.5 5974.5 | 16.7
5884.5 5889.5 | 14.6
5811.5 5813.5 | 17.3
